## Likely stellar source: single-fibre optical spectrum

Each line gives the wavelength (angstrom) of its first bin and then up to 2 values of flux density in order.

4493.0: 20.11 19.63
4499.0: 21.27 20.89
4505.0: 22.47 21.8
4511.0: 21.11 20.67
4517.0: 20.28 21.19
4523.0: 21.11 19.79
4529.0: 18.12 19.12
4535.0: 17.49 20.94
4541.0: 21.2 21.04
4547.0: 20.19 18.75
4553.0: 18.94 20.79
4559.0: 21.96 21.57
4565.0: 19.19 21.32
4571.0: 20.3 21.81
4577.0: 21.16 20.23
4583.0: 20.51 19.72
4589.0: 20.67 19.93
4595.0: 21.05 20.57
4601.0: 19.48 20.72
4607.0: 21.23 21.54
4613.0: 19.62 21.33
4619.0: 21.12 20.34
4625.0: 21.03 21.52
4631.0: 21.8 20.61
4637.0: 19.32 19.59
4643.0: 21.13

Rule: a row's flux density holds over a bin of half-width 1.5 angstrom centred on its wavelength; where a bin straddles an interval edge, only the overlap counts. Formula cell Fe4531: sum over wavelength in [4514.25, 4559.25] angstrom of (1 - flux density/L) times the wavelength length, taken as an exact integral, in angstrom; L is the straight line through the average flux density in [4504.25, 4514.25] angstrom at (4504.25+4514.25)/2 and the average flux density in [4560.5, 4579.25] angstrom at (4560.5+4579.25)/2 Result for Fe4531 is 2.6 angstrom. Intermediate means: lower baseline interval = 21.5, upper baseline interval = 20.9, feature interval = 20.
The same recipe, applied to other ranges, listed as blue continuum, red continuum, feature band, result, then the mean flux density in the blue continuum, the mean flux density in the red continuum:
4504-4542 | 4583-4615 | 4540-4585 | -0.4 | 20.4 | 20.5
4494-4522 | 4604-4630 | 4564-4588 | 0.5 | 21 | 21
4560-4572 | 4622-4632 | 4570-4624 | 0.9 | 20.7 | 21.3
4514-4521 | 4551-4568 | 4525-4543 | 1.0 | 20.7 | 20.5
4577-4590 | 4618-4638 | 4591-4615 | 0.0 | 20.4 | 20.9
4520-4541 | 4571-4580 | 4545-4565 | 0.1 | 19.7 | 21.1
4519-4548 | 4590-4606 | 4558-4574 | -0.6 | 20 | 20.4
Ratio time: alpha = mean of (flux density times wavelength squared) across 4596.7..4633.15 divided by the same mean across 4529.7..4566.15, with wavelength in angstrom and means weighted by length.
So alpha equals 1.07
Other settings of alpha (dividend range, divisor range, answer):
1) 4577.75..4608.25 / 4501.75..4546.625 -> 1.03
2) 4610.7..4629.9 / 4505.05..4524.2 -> 1.03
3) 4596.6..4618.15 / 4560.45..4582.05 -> 1.01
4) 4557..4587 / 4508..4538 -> 1.06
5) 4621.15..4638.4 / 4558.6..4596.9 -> 1.03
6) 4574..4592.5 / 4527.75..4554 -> 1.07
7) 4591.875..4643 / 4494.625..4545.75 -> 1.05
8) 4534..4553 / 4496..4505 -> 0.96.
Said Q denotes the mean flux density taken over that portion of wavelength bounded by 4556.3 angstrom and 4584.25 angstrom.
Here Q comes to 20.9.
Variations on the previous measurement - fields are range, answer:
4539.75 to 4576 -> 20.6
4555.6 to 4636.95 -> 20.8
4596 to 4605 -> 20.3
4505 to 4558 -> 20.2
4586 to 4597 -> 20.4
